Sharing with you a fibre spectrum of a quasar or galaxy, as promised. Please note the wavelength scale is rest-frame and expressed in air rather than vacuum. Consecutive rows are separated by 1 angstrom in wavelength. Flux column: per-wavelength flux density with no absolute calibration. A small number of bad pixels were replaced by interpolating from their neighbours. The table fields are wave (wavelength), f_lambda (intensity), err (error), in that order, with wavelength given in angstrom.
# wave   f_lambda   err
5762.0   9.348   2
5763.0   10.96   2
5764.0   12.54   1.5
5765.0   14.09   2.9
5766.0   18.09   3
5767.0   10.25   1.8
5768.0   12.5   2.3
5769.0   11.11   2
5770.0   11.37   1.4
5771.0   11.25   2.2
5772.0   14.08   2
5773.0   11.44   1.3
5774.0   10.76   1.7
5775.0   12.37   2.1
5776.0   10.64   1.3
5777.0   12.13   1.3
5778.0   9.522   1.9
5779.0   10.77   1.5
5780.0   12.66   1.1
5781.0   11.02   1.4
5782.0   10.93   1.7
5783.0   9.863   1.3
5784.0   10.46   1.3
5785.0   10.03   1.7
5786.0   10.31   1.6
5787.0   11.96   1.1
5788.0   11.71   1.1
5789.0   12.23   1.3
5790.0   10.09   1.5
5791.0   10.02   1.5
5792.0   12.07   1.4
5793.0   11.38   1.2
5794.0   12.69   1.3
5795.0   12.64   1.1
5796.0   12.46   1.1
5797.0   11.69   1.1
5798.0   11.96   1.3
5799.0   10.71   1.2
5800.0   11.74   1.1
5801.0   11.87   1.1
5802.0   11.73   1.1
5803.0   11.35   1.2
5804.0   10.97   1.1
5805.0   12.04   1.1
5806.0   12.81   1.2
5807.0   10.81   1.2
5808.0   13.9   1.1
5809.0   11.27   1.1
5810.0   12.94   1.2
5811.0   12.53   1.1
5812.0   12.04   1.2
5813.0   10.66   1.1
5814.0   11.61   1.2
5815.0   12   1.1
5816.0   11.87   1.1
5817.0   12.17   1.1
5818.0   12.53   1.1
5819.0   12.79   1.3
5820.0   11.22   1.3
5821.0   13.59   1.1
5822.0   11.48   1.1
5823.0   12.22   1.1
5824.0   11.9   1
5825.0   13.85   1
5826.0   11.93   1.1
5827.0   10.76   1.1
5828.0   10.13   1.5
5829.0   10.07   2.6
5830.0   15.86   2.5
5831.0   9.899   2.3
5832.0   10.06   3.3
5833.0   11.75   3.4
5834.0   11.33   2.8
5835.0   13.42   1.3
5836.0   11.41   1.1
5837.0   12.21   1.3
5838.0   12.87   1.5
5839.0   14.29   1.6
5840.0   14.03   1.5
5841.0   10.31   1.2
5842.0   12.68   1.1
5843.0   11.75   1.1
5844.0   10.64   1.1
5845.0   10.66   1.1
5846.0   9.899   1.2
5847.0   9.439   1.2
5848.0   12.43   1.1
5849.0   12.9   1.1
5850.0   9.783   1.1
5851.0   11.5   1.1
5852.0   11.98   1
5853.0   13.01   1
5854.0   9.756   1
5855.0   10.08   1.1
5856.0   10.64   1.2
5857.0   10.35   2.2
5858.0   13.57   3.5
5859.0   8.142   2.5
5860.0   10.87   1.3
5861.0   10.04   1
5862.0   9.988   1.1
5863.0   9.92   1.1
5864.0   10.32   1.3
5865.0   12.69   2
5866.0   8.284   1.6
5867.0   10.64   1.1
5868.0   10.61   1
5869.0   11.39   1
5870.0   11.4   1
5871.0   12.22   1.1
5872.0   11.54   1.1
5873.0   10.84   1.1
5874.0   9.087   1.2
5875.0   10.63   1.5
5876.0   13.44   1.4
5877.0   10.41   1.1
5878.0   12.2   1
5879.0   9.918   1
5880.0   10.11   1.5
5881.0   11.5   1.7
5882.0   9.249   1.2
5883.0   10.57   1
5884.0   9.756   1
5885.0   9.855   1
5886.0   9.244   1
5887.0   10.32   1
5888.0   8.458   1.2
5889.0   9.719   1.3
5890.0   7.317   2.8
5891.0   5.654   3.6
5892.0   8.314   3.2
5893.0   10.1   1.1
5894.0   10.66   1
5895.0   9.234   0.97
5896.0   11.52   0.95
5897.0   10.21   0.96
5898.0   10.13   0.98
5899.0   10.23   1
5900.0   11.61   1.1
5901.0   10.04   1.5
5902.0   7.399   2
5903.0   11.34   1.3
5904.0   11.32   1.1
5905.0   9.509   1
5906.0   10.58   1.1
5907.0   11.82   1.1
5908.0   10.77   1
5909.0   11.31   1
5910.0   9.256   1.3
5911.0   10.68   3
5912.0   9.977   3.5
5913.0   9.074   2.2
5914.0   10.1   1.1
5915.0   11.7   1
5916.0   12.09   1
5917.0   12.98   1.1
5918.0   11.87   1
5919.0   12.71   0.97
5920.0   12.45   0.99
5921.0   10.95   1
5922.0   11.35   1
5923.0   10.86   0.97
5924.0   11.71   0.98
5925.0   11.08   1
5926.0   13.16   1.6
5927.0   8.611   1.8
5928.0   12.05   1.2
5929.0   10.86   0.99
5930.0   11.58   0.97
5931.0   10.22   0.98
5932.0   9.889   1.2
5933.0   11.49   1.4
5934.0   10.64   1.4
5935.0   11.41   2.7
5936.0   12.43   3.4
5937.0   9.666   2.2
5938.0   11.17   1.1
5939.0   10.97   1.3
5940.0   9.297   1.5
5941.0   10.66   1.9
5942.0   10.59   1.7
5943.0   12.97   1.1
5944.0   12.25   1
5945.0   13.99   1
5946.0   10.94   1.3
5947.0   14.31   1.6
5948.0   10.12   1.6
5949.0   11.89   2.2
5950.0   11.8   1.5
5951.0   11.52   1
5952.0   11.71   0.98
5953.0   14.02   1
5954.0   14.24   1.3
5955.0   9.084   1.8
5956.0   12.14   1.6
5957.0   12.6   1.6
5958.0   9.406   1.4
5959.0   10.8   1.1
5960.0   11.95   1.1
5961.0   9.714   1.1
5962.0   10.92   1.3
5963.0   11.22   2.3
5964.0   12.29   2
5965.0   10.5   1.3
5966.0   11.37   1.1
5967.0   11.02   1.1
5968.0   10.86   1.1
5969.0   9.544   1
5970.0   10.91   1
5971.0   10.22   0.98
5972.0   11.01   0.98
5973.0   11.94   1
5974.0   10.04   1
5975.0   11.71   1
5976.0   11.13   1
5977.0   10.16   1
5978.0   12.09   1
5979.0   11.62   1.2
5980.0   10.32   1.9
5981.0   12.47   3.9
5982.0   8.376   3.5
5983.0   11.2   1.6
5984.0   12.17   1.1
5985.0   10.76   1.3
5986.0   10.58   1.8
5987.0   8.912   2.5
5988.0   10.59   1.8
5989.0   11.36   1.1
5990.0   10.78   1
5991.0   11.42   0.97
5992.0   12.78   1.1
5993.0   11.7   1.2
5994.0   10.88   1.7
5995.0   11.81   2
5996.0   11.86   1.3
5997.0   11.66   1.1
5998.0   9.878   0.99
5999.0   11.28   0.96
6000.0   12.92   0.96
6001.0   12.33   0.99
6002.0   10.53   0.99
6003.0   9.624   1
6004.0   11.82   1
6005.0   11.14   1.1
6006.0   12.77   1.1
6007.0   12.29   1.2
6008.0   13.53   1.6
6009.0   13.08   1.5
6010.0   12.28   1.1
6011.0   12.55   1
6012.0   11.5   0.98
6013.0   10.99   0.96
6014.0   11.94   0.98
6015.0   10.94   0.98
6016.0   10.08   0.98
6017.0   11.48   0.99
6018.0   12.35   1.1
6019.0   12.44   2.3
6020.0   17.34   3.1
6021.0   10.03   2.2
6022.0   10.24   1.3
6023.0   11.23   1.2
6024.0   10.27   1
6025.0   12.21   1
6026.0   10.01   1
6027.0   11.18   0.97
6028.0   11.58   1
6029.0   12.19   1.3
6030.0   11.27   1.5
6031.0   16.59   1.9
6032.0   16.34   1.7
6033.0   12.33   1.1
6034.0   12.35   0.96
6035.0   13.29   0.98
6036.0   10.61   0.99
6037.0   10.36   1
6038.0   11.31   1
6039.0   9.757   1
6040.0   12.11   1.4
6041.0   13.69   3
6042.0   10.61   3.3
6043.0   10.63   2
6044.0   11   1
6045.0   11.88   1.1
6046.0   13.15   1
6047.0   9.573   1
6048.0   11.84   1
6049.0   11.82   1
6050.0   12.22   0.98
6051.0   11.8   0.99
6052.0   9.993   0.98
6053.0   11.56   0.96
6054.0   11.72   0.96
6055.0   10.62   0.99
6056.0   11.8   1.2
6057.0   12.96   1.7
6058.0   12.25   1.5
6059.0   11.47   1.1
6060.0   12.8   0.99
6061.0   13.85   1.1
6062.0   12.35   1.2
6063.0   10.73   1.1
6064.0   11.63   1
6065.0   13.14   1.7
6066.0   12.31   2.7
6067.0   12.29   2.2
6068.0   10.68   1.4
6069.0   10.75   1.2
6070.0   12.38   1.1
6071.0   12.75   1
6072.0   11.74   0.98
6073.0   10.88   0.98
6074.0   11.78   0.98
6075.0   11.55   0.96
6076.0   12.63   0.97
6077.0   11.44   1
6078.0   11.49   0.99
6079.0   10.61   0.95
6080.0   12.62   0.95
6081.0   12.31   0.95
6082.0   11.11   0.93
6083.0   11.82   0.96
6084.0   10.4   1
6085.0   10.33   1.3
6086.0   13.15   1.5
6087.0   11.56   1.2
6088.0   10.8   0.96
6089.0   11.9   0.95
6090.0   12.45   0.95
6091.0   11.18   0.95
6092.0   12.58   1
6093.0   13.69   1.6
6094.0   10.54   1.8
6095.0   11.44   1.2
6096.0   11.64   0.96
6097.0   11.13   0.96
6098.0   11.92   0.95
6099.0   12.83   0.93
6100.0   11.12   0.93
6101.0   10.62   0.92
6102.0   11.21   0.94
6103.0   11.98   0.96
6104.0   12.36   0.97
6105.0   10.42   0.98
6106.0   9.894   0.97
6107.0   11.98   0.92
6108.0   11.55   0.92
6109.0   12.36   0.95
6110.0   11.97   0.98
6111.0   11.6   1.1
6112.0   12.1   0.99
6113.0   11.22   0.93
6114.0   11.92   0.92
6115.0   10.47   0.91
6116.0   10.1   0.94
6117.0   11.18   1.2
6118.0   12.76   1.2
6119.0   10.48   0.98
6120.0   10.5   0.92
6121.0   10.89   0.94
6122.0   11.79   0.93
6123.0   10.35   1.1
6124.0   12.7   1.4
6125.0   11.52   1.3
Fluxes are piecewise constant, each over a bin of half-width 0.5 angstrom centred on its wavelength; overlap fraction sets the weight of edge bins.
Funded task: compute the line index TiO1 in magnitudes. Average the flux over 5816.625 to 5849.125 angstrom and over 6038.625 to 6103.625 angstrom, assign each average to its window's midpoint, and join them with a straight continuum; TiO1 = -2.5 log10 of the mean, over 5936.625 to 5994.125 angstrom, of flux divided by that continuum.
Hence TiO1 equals 0.05 mag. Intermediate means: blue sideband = 11.9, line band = 11.2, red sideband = 11.7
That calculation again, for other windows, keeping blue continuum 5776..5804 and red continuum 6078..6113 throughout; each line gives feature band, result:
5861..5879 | 0.05 mag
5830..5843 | -0.07 mag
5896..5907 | 0.11 mag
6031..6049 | -0.04 mag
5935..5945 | 0.02 mag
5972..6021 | 0.00 mag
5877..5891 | 0.17 mag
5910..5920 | 0.02 mag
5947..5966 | 0.00 mag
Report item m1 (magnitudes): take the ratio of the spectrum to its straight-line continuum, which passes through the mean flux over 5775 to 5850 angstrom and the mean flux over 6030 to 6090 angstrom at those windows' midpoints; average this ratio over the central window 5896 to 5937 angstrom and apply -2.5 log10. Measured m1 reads 0.08 mag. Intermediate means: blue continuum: 11.7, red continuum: 11.9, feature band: 10.9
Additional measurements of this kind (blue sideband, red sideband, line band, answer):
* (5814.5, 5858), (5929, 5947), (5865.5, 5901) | 0.13 mag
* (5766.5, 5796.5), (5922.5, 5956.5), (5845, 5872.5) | 0.05 mag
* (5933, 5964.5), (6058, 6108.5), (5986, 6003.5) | 0.04 mag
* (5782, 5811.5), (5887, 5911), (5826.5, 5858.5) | -0.07 mag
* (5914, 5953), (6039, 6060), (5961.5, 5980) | 0.05 mag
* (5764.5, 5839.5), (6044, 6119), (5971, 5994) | 0.07 mag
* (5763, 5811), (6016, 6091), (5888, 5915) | 0.18 mag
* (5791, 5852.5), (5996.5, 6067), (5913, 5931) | 0.04 mag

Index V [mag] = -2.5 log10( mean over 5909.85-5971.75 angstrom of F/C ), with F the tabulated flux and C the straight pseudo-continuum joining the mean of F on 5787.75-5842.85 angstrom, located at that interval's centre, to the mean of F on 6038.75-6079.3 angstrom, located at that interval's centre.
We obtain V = 0.05 mag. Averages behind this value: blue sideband 11.9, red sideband 11.7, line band 11.3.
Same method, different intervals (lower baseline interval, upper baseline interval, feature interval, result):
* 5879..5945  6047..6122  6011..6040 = -0.057 mag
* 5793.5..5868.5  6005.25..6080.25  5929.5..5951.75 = 0.036 mag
